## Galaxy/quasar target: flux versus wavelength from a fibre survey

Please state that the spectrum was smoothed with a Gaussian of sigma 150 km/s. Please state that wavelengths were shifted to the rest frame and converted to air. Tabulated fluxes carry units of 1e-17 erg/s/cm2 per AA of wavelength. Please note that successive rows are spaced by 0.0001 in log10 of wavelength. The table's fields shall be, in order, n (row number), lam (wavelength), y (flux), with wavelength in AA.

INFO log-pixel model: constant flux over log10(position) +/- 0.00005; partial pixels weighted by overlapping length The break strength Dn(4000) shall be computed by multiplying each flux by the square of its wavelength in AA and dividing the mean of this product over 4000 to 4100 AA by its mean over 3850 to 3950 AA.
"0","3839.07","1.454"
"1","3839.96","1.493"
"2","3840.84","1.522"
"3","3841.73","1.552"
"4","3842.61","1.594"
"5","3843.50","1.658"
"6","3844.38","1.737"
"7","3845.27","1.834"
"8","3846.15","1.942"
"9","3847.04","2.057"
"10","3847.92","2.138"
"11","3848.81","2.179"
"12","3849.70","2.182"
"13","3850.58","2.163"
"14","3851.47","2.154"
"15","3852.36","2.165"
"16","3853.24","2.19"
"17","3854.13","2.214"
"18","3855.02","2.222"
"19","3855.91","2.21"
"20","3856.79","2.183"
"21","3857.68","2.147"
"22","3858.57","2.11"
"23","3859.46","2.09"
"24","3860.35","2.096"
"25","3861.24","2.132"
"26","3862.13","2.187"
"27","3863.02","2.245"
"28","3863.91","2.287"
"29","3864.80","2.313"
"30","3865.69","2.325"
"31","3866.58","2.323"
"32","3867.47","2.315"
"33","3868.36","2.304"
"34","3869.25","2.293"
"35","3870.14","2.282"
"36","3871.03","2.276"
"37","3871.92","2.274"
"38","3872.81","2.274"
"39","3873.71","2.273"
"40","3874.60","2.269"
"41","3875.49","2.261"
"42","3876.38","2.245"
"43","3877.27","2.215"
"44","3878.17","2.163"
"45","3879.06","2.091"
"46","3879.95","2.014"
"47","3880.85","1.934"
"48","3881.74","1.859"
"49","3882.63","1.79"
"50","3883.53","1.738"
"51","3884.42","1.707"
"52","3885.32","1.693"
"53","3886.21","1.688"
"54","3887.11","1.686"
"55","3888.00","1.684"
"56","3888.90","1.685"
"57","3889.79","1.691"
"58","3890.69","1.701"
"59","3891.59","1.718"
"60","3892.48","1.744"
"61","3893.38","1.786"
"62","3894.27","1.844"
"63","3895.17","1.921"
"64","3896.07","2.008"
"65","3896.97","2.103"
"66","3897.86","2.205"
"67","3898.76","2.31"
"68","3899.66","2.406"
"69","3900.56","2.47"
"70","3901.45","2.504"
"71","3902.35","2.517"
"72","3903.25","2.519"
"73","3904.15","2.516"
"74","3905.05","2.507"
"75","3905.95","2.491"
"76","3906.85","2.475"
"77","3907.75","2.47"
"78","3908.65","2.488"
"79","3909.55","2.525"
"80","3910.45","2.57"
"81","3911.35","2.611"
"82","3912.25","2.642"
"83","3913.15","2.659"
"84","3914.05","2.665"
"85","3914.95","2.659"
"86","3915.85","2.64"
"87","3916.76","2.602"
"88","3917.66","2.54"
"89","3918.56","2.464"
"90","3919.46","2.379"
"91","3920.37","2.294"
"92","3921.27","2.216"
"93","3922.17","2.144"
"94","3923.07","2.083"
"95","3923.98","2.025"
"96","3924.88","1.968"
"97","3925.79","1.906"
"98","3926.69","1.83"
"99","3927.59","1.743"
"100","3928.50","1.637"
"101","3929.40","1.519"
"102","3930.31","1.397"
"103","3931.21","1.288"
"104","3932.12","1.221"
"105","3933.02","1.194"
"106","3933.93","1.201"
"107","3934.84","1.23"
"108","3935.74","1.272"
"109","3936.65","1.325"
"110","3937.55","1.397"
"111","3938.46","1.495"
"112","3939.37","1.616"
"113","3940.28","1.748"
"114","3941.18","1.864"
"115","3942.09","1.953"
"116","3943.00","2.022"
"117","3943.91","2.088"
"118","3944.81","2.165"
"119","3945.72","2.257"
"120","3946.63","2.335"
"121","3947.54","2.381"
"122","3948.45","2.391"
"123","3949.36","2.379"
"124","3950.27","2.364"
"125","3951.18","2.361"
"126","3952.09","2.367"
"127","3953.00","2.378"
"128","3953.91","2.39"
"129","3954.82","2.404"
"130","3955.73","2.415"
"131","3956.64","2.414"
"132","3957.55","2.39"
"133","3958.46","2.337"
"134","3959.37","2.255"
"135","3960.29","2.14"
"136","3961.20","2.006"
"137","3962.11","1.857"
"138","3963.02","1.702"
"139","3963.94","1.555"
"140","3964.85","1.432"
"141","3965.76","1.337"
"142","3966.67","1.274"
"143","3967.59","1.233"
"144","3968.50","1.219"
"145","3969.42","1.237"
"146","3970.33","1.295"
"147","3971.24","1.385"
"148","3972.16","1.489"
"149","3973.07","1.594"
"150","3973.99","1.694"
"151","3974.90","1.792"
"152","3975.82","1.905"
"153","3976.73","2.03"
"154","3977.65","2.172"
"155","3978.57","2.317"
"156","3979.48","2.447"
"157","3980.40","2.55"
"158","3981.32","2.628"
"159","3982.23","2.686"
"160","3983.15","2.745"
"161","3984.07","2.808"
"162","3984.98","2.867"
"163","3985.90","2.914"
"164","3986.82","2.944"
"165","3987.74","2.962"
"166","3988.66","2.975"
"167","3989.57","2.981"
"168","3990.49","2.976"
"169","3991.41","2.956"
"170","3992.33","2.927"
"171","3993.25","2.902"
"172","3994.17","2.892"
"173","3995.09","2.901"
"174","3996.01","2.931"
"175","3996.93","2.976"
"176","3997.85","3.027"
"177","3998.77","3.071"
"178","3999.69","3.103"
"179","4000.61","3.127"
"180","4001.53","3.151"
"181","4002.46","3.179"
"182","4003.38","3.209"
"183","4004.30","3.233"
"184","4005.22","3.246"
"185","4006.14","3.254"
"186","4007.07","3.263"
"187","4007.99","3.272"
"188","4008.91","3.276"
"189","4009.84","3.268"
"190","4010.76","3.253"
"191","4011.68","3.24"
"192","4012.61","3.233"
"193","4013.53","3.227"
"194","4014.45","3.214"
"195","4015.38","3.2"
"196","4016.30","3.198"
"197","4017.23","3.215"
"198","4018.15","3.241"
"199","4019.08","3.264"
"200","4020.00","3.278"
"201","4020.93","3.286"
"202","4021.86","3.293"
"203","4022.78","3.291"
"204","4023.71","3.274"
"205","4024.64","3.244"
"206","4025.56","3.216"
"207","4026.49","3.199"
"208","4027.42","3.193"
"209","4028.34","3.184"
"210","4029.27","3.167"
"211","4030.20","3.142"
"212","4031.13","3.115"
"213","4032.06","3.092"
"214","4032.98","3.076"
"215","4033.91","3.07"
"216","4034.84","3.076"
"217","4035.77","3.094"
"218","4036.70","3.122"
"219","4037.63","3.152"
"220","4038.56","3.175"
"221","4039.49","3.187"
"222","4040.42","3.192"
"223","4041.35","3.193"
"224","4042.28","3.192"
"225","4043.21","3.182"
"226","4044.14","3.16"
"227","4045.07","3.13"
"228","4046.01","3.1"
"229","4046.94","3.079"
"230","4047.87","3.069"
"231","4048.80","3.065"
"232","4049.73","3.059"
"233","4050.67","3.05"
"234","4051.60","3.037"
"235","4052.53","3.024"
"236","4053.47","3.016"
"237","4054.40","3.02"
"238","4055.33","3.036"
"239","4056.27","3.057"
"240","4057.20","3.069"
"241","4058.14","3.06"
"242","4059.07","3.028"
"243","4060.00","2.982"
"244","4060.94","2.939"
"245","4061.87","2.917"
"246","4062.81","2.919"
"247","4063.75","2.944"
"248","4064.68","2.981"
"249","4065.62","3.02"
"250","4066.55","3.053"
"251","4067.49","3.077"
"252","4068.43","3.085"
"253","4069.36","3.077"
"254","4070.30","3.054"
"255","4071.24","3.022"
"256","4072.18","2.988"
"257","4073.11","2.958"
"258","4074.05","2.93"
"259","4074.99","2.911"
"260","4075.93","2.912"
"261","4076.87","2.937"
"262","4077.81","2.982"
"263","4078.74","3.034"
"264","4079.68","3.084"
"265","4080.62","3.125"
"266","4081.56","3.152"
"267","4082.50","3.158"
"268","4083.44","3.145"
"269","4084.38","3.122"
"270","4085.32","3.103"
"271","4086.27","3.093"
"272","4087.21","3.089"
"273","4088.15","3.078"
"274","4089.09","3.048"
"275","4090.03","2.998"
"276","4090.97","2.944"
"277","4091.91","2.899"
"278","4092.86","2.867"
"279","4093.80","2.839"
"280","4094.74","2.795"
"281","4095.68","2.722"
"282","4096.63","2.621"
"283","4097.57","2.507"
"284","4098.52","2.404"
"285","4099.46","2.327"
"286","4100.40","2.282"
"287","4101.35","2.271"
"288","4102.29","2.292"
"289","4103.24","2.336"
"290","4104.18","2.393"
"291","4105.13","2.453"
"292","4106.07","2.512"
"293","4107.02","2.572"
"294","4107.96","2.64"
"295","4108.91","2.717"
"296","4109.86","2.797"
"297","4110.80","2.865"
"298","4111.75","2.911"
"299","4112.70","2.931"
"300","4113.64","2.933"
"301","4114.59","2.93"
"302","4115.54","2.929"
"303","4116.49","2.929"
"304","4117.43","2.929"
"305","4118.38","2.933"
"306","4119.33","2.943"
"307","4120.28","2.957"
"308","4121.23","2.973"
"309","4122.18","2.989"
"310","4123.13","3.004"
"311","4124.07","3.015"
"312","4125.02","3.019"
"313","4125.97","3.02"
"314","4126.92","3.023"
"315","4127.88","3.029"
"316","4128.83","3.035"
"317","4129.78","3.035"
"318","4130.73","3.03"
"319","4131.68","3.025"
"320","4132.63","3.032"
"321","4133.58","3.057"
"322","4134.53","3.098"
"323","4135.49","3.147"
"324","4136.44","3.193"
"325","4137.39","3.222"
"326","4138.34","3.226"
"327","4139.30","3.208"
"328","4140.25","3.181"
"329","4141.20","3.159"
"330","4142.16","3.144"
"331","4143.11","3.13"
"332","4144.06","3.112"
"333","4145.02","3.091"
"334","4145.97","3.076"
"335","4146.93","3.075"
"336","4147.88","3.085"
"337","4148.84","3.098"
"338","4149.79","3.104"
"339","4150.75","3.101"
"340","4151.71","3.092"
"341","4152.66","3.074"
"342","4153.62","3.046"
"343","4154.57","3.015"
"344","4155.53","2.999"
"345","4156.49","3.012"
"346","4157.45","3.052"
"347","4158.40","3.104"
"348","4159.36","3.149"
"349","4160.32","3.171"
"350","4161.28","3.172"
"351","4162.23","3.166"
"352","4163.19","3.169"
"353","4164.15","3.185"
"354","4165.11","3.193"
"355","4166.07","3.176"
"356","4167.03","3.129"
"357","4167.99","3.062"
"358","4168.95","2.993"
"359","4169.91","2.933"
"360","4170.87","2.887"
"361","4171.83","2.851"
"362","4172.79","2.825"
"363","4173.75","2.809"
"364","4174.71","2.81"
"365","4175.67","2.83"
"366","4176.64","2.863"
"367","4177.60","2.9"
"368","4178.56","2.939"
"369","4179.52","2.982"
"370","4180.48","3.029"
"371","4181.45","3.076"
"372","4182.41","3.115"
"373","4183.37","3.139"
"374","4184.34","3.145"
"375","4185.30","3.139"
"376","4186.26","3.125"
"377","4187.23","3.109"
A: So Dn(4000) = 1.59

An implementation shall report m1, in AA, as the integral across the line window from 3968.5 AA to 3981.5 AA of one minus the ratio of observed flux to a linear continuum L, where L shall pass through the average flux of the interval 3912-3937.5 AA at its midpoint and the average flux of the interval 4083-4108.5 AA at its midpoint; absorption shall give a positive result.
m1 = 1.89 AA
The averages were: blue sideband 1.94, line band 1.86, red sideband 2.72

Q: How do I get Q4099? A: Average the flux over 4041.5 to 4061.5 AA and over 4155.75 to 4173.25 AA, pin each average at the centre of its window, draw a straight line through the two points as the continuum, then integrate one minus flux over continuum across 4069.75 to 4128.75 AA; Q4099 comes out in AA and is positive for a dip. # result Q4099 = 3.94 AA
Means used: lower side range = 3.07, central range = 2.86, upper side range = 3.07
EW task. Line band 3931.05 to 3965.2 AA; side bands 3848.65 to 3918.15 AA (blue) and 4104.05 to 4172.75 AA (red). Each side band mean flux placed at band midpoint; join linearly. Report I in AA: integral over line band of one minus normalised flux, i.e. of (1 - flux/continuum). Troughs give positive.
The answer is 6.60 AA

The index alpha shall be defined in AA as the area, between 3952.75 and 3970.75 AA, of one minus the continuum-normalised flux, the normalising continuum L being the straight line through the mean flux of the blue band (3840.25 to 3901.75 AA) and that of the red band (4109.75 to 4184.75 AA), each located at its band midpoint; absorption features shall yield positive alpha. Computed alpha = 3.9 AA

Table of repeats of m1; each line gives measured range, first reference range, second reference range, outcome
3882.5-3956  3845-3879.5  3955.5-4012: 8.5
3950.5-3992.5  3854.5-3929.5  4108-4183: 4.5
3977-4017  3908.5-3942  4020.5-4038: -2.7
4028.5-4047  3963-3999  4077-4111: -4.3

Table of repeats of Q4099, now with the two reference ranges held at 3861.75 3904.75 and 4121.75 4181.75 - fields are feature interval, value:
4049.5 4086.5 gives -3.7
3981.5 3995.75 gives -2.4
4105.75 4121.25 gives 0.4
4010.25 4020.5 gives -2.7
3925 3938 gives 4.7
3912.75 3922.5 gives -1.1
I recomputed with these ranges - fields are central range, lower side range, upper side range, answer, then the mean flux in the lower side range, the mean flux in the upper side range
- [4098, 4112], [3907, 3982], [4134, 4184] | 1.4 AA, 2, 3.06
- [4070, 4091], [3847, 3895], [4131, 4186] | -1.8 AA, 2.07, 3.07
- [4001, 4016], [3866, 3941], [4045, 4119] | -4.0 AA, 2.05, 2.9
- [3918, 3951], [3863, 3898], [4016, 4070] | 7.3 AA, 2.03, 3.11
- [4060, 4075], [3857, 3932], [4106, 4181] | -1.3 AA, 2.15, 3.01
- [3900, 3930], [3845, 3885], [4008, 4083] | 0.9 AA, 2.15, 3.11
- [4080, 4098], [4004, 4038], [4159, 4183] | 0.9 AA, 3.21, 3.02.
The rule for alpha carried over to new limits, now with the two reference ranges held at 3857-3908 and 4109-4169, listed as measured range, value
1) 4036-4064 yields -3.5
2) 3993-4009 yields -3.5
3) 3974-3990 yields -0.4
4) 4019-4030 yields -2.5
